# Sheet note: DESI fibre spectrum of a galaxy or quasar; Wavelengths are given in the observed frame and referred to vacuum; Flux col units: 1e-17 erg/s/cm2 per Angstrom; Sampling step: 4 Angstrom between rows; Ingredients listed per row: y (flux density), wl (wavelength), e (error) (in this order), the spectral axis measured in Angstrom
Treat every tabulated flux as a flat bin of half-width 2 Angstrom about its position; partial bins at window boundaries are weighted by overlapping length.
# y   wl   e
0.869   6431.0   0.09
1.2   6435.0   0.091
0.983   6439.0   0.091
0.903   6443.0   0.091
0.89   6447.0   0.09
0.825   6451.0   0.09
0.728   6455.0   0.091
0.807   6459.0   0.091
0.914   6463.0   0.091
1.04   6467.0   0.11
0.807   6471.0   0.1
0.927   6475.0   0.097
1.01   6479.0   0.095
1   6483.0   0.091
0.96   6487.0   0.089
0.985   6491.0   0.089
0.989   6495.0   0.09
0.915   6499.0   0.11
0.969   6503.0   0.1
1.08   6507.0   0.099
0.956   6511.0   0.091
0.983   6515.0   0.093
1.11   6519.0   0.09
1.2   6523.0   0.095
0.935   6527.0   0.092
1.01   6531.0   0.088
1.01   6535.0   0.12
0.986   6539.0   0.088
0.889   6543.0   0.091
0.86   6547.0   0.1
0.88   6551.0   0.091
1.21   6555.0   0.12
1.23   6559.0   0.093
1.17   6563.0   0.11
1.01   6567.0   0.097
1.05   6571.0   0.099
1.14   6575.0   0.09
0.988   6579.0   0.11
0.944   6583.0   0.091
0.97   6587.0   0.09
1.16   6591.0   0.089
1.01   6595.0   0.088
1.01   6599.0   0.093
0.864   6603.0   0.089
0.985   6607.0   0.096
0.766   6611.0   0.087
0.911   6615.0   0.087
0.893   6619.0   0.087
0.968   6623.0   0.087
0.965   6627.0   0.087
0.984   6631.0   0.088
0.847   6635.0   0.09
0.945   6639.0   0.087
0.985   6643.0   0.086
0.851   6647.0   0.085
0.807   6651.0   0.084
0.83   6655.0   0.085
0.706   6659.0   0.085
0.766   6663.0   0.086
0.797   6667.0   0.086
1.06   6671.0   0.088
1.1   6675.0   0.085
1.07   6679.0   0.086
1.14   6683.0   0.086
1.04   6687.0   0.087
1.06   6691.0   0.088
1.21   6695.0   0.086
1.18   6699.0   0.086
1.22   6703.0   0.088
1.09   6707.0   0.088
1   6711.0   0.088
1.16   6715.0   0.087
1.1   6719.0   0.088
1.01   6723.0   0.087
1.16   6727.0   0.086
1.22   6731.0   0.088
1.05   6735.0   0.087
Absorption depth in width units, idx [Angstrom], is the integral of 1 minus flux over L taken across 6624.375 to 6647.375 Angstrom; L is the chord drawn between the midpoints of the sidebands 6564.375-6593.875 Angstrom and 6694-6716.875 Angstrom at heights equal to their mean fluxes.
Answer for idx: 3.2 Angstrom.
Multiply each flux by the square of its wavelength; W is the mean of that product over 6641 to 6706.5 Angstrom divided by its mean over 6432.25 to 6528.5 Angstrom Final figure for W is 1.09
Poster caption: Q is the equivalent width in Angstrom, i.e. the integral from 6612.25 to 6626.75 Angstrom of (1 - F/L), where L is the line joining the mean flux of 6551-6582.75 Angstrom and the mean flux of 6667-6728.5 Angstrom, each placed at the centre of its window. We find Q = 2.3 Angstrom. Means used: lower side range 1.09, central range 0.921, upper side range 1.1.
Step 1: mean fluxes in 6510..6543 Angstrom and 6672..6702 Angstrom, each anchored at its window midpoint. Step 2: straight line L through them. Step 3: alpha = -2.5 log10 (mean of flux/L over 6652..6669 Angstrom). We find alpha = 0.38 mag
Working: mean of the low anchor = 1.02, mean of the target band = 0.777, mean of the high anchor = 1.12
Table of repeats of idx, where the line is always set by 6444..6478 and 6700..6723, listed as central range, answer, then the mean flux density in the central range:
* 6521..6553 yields -1.0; 0.971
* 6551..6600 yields -4.4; 1.07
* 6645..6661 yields 3.9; 0.798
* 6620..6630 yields 0.6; 0.961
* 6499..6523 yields -2.8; 1.03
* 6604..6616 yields 1.5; 0.883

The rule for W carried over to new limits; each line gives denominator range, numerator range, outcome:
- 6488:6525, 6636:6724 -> 1.04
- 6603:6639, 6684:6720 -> 1.25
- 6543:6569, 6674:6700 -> 1.11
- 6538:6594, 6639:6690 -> 0.93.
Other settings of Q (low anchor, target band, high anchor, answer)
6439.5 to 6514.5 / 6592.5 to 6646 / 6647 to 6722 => 2.9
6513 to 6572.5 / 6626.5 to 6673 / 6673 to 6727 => 9.0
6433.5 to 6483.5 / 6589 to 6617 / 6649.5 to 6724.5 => 0.7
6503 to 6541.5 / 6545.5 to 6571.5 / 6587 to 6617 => -1.8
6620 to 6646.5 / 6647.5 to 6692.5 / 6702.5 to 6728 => 3.3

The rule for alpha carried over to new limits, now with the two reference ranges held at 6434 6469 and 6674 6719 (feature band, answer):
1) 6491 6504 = -0.01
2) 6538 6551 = 0.10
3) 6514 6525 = -0.15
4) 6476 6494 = -0.05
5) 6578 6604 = 0.03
